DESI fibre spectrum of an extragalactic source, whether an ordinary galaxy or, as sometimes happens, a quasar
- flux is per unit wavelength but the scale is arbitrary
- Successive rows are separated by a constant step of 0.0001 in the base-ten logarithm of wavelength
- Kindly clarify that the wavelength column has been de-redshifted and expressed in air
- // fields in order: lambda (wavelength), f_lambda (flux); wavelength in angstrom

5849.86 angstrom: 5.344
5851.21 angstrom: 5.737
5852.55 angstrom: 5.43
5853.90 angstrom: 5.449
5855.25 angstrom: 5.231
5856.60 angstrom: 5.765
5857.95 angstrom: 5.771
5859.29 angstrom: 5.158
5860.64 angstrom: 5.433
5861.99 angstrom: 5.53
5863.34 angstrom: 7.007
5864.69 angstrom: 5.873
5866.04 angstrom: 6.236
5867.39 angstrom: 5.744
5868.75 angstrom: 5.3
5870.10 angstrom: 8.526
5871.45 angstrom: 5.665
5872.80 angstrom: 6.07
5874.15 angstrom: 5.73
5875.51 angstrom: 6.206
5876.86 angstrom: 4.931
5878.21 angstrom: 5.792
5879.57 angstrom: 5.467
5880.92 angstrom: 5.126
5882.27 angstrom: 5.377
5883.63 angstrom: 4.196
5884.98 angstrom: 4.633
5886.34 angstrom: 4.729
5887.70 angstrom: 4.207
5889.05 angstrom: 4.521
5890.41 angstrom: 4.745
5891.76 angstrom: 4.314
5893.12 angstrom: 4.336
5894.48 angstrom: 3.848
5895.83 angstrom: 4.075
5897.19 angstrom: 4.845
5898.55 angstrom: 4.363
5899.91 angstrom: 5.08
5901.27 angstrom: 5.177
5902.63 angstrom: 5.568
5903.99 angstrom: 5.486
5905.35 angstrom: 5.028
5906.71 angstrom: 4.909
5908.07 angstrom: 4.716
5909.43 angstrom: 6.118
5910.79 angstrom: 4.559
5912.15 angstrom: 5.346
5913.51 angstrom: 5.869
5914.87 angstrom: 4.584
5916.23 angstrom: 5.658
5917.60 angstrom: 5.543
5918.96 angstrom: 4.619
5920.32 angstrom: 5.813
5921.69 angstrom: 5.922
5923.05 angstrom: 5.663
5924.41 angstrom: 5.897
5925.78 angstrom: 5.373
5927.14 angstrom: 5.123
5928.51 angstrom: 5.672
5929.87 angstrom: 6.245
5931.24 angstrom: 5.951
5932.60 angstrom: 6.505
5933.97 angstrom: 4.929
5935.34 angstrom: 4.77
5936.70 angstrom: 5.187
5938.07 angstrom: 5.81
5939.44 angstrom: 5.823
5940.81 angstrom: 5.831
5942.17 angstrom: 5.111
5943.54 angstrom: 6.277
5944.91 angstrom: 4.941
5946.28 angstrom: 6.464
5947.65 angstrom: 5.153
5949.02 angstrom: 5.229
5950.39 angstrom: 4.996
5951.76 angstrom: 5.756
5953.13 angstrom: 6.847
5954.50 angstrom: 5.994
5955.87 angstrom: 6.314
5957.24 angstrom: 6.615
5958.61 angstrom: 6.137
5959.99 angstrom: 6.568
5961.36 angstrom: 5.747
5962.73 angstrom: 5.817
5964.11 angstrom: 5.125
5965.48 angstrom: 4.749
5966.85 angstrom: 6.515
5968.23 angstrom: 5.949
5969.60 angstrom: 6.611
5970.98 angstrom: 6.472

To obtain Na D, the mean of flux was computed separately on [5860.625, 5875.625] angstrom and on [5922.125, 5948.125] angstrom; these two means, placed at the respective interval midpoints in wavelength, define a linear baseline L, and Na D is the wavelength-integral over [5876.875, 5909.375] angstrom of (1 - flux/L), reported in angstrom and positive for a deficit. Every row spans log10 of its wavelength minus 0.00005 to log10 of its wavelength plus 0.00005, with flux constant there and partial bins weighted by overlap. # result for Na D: 6.1 angstrom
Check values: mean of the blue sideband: 6.13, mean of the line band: 4.83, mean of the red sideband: 5.62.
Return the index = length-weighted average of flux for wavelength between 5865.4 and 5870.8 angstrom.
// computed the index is 6.44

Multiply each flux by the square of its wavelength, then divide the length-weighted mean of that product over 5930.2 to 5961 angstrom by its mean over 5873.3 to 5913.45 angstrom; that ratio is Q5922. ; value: 1.2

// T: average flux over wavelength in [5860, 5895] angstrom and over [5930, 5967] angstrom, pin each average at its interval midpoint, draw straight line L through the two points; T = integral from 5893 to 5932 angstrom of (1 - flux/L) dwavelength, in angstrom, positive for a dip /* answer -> 2.3 angstrom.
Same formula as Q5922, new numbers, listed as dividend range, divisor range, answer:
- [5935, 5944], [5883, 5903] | 1.24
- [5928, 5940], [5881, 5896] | 1.28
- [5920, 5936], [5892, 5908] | 1.19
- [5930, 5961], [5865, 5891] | 1.09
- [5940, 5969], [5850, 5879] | 1.03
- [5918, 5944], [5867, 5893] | 1.08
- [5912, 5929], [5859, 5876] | 0.92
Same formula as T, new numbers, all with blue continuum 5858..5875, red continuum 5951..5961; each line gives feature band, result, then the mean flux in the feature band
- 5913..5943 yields 3.20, 5.54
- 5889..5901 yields 3.19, 4.48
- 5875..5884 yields 1.09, 5.32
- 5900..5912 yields 1.84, 5.2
